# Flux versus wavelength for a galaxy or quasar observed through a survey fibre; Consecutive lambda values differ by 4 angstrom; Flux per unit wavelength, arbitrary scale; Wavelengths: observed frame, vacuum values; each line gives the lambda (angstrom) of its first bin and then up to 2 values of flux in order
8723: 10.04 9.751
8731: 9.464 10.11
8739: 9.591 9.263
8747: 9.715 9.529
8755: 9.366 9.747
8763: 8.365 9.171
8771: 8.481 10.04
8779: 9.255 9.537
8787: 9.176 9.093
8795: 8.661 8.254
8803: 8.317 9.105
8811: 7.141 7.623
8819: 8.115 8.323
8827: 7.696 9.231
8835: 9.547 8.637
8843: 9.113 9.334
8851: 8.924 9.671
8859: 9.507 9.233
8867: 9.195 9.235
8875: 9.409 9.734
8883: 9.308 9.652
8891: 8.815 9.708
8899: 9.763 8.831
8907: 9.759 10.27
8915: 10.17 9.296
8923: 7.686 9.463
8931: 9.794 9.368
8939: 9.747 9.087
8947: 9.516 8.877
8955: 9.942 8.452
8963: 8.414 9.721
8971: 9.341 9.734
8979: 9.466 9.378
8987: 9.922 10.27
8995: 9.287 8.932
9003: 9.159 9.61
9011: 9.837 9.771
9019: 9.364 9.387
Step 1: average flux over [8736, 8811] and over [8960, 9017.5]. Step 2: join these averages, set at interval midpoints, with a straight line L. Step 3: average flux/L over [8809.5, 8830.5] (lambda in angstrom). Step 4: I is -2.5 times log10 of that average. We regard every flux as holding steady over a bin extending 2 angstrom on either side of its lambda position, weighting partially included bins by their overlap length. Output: 0.16 mag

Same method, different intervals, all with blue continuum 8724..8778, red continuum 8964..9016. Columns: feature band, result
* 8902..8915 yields -0.029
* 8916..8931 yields 0.056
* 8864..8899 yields 0.011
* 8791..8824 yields 0.150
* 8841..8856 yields 0.029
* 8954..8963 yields 0.069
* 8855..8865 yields 0.007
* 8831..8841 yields 0.042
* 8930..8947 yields 0.004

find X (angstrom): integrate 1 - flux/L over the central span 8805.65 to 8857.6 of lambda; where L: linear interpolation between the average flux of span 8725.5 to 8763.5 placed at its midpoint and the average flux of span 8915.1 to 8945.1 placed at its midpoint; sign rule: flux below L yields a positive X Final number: 4.1 angstrom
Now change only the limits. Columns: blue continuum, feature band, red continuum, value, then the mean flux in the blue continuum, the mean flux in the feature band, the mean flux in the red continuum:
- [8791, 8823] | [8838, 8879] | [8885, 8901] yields -1.28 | 8.24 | 9.26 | 9.48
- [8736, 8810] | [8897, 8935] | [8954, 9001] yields -0.52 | 9.13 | 9.44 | 9.39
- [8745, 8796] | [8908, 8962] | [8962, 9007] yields 0.32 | 9.25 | 9.35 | 9.45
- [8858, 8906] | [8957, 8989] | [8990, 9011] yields 0.43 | 9.37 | 9.3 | 9.45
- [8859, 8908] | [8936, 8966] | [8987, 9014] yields 0.98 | 9.38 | 9.17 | 9.56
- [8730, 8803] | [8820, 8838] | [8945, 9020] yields 1.22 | 9.24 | 8.66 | 9.42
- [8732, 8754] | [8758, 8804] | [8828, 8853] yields 1.96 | 9.62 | 9.01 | 9.07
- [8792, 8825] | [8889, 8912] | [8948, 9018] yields -1.66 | 8.22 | 9.49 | 9.42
